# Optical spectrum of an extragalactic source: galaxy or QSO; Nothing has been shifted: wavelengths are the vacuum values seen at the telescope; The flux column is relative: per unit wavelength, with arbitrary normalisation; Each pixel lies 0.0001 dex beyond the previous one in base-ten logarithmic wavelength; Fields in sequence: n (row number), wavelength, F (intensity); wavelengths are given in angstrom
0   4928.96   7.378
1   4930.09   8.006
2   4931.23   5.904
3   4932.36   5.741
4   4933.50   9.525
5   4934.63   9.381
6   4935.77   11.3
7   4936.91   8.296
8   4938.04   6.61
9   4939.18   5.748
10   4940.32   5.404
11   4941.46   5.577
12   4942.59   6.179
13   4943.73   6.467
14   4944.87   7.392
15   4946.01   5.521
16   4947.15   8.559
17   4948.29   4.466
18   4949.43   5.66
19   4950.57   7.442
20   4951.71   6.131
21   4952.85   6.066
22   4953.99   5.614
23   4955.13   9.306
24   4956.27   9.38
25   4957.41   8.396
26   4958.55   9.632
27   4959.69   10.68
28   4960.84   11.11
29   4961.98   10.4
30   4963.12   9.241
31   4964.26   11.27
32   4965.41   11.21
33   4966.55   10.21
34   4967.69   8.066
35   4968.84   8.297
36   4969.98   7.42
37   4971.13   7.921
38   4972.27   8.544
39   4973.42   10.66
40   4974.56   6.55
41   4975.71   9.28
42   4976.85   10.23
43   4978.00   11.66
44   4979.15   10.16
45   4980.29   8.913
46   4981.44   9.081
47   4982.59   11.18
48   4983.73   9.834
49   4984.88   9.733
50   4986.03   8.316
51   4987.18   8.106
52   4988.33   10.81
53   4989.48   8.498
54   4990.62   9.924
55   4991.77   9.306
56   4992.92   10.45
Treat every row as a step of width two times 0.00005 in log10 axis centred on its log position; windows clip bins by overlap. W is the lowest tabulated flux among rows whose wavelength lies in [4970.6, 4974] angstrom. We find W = 7.921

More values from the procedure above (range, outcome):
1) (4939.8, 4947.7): 5.404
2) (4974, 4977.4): 6.55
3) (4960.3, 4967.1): 9.241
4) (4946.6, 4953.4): 4.466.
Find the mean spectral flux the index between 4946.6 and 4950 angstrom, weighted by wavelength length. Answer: 6.21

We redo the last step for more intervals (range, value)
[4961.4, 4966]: 10.5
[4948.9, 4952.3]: 6.42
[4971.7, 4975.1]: 8.61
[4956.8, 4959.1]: 9.03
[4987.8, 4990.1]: 9.67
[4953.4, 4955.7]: 7.45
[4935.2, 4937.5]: 9.77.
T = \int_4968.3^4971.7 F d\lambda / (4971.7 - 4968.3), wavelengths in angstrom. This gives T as 7.88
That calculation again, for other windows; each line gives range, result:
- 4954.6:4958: 9.04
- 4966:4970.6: 8.48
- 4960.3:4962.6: 10.7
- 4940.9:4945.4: 6.4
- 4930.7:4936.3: 8.37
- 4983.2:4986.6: 9.28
